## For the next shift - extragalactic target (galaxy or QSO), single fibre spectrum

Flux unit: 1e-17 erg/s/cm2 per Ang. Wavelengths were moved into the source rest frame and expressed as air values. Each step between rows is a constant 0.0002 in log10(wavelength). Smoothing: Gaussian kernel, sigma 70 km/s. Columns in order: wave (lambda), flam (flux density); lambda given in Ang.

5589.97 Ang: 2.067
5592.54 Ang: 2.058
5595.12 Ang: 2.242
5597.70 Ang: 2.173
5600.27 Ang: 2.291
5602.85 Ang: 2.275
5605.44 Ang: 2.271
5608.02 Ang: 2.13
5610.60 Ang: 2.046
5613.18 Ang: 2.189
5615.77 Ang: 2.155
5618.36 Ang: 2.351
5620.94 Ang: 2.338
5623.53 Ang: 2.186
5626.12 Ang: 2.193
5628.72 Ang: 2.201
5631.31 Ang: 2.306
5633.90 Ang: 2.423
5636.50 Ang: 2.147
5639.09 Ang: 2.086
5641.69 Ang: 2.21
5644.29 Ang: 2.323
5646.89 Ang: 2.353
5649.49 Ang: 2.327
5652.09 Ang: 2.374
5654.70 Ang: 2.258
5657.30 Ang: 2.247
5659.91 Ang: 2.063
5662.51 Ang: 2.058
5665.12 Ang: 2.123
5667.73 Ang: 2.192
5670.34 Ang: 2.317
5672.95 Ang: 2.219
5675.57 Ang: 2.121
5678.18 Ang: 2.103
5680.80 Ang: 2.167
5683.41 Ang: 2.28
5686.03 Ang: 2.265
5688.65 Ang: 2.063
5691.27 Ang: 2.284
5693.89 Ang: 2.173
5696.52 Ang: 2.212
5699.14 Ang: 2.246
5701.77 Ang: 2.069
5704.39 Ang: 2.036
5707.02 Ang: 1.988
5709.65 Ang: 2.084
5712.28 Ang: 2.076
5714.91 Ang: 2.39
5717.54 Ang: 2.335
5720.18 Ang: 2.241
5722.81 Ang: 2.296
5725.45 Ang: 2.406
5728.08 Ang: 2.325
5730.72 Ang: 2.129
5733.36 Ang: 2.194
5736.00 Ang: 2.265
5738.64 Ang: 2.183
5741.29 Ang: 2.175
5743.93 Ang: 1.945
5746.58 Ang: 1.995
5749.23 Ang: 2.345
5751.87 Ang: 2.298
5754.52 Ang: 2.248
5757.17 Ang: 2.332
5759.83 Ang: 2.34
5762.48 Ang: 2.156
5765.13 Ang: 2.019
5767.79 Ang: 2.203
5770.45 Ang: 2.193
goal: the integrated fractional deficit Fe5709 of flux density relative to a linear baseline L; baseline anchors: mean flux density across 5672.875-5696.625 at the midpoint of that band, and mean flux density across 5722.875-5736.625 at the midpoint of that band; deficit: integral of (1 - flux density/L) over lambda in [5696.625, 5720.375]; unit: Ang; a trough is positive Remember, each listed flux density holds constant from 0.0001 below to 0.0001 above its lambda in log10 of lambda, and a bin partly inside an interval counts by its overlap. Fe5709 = 0.7 Ang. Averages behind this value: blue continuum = 2.19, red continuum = 2.27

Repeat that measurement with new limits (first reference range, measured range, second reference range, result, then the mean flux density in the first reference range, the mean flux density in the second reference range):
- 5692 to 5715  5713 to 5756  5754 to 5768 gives -1.1 Ang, 2.13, 2.21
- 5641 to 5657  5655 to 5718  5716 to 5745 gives 2.8 Ang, 2.31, 2.23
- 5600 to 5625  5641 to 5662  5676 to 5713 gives -0.7 Ang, 2.22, 2.15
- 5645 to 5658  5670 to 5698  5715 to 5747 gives 1.0 Ang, 2.32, 2.22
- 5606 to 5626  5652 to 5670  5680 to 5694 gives 0.2 Ang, 2.2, 2.21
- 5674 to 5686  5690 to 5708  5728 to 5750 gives 0.2 Ang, 2.18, 2.16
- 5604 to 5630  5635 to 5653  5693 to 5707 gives -0.6 Ang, 2.21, 2.13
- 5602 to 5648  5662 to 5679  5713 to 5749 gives 0.5 Ang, 2.23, 2.22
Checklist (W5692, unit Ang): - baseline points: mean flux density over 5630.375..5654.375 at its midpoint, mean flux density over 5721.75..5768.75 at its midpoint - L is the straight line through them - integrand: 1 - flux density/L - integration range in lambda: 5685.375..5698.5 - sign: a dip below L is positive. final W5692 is 0.3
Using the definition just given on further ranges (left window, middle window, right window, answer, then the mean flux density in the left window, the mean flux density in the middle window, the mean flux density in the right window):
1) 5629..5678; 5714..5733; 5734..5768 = -0.8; 2.23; 2.3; 2.19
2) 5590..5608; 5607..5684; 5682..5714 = -1.3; 2.2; 2.22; 2.15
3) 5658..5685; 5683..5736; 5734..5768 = -0.6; 2.17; 2.2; 2.19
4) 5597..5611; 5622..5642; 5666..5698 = -0.1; 2.21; 2.22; 2.2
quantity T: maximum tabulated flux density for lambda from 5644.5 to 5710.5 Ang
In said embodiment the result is 2.374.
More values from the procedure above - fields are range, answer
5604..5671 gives 2.423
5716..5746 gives 2.406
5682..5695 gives 2.284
